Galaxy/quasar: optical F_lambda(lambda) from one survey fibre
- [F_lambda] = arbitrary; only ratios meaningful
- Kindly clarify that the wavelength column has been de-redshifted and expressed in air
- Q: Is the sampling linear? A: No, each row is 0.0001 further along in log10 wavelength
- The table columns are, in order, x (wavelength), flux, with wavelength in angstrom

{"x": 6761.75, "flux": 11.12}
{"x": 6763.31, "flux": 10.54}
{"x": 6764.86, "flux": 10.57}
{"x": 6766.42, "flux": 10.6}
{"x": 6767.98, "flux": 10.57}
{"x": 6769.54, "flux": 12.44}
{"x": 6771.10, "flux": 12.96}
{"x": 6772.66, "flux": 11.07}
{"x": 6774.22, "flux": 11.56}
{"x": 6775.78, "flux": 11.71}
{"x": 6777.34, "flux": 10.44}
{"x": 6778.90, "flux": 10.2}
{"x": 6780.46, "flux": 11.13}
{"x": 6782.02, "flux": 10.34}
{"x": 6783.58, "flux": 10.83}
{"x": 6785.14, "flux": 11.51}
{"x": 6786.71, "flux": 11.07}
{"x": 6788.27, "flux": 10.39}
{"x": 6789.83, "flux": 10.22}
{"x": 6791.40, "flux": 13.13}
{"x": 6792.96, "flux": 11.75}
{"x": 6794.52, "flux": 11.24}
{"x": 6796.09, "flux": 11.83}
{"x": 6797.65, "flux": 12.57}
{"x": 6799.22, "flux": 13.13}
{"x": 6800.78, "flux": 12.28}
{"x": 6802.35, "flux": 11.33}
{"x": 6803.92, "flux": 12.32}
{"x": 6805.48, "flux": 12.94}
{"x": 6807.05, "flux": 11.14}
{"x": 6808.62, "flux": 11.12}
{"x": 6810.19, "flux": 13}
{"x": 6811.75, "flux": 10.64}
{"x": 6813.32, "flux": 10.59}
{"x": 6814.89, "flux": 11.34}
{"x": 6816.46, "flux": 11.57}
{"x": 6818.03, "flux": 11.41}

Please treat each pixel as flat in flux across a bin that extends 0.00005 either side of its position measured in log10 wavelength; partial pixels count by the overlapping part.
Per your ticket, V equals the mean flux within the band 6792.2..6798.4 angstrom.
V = 11.9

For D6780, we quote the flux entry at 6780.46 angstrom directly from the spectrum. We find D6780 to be 11.13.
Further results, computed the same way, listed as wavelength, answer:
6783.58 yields 10.83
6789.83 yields 10.22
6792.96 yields 11.75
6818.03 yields 11.41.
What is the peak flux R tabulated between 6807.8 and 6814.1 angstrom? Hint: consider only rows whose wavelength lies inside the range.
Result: 13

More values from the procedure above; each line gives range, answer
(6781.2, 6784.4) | 10.83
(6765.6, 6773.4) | 12.96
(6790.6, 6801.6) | 13.13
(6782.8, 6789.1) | 11.51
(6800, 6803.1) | 12.28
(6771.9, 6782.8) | 11.71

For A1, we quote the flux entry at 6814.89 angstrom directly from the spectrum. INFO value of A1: 11.34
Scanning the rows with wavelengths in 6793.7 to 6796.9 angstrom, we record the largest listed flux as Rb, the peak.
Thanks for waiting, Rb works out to 11.83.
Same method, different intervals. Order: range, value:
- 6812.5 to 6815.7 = 11.34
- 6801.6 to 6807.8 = 12.94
